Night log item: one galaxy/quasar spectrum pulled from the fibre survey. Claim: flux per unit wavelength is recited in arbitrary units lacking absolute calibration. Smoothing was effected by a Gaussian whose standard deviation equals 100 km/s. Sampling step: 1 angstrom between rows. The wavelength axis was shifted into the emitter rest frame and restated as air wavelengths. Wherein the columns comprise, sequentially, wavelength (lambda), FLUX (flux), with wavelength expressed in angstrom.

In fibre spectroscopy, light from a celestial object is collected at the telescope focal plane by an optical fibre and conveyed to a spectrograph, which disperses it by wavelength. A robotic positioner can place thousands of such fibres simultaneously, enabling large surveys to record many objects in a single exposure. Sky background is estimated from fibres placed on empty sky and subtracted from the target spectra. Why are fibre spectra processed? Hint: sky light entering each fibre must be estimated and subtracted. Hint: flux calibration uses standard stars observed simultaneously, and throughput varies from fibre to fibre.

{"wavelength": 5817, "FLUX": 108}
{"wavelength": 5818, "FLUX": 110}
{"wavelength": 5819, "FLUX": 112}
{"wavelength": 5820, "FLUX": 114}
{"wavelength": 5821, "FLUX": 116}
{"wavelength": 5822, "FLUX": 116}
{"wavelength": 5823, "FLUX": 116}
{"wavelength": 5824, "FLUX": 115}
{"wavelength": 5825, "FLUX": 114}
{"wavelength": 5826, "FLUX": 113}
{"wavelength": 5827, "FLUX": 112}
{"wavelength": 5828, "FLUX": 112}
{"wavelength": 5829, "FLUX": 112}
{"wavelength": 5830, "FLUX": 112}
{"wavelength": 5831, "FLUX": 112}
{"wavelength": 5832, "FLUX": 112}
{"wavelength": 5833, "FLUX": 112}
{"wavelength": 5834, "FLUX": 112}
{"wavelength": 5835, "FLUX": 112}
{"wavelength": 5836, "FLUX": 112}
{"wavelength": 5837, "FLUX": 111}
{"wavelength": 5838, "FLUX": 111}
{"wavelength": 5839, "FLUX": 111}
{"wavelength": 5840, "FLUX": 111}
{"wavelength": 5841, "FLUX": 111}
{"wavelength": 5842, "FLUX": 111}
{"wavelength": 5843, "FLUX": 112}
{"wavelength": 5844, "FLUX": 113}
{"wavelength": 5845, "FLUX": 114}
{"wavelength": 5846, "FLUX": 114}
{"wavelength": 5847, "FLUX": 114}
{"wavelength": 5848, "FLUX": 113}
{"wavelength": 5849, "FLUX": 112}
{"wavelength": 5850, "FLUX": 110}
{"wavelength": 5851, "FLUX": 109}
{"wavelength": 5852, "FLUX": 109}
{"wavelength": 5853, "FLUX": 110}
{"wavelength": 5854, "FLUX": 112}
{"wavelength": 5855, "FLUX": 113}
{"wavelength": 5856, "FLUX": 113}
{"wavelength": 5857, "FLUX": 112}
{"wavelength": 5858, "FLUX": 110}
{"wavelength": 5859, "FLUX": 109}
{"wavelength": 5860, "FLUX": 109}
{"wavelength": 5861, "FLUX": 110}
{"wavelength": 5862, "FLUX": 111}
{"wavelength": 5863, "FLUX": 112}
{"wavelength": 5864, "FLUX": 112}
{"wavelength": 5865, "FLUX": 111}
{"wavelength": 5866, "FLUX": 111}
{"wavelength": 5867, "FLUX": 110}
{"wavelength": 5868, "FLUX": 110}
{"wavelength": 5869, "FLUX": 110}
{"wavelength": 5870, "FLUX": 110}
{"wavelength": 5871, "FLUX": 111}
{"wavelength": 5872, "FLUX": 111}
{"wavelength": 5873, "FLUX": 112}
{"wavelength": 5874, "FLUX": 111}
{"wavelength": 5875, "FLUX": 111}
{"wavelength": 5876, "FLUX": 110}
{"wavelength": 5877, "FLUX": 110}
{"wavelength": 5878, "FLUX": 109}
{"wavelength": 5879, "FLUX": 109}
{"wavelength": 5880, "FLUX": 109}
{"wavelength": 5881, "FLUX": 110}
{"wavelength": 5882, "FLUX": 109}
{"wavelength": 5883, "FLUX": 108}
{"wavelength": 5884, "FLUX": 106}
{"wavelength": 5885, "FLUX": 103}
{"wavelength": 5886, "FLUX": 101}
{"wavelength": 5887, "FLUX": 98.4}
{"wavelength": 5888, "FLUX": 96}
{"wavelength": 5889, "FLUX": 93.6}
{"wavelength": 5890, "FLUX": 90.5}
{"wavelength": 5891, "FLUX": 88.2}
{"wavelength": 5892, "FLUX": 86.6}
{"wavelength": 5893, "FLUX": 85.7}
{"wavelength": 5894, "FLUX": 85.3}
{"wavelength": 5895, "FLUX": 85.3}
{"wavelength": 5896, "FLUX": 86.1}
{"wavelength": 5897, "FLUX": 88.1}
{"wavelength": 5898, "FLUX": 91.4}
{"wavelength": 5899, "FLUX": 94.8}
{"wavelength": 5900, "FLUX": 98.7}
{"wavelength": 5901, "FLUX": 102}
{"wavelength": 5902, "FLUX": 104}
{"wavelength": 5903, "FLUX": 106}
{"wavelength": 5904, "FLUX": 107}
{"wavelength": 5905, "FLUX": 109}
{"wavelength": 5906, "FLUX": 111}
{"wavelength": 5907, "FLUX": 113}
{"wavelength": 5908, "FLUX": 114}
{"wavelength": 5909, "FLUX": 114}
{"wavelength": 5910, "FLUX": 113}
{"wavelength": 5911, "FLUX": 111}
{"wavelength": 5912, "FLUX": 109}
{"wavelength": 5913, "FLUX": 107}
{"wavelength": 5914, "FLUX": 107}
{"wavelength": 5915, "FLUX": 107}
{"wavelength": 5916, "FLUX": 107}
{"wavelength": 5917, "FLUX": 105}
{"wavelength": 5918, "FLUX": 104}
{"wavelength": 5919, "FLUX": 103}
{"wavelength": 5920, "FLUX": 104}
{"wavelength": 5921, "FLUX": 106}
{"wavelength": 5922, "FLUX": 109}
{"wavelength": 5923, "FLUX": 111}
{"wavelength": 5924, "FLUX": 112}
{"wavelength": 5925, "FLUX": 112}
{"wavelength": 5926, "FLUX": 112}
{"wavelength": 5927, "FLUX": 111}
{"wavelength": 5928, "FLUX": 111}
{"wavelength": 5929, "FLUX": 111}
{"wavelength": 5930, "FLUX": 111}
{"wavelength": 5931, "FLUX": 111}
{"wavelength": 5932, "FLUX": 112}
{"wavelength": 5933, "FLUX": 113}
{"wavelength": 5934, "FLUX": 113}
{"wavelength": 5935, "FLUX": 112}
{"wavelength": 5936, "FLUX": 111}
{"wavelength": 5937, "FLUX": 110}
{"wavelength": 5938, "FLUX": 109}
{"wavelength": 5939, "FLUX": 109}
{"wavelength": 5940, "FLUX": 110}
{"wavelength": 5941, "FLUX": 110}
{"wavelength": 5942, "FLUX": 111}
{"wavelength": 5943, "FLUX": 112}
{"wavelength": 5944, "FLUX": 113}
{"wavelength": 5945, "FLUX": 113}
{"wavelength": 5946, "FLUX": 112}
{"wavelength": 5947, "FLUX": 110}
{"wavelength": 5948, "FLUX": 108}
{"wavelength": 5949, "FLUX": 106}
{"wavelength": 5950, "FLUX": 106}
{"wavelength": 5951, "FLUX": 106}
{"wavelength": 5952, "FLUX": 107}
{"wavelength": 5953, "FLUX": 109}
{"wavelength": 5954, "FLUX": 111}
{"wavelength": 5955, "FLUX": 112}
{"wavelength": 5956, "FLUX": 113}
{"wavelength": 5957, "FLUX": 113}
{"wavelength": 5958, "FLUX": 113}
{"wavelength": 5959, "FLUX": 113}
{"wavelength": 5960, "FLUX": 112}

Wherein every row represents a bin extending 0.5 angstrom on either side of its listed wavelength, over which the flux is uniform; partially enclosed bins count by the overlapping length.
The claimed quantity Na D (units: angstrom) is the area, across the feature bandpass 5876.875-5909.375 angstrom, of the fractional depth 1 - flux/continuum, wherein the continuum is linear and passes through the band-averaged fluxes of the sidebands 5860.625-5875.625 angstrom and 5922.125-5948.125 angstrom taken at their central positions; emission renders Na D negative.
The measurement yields 3.1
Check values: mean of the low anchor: 111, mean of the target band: 101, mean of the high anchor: 111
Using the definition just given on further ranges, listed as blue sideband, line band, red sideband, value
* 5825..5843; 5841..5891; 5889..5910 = -1.7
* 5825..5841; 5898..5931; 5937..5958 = 0.8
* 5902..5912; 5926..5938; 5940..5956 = -0.1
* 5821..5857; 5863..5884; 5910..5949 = 0.2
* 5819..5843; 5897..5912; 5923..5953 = 0.7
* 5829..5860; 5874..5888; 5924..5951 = 0.5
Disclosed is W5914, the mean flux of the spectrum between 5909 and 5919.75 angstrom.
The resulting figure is 108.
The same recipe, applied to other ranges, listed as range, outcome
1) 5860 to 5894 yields 105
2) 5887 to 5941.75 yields 105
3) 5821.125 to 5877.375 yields 112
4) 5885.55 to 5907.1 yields 96.1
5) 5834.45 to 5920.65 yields 107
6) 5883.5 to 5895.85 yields 93.1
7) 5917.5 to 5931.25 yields 109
